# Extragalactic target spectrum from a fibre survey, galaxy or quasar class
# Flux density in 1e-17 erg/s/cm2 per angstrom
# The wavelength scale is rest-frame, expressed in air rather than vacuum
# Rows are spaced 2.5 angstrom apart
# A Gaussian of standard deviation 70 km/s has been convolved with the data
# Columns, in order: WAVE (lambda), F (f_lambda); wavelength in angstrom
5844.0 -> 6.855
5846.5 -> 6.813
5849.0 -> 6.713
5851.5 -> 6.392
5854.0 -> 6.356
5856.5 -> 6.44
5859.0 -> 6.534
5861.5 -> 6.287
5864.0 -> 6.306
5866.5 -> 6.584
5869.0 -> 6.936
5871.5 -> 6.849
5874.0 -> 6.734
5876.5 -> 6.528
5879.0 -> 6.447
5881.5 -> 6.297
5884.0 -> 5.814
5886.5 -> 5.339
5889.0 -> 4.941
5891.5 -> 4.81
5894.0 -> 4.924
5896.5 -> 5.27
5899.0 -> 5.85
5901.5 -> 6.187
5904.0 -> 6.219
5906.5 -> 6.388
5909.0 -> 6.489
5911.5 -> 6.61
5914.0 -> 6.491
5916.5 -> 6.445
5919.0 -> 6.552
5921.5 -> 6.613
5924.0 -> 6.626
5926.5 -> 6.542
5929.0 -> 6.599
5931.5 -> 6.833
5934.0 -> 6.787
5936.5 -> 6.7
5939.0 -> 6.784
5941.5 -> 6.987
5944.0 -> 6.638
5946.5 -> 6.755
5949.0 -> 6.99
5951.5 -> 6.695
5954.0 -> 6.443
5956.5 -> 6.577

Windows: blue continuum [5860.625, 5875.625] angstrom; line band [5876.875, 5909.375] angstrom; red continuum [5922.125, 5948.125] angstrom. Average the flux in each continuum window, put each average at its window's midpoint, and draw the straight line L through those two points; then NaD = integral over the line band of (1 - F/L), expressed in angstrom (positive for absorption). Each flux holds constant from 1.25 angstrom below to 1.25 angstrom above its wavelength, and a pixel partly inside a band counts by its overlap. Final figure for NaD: 4.4 angstrom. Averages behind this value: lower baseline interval 6.62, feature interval 5.77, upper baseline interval 6.73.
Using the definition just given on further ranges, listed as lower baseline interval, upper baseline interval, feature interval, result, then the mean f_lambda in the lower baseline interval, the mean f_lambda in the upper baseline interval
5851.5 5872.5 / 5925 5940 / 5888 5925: 3.4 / 6.52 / 6.7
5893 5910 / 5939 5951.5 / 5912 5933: -0.8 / 5.91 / 6.82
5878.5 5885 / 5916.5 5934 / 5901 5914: 0.1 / 6.17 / 6.63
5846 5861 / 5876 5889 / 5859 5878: -1.2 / 6.52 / 5.95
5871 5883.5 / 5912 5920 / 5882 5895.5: 2.6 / 6.51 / 6.5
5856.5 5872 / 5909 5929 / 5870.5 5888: 0.8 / 6.56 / 6.55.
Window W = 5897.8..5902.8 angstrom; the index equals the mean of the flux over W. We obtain 6.02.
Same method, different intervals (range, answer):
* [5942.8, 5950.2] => 6.79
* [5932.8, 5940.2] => 6.76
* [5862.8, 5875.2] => 6.68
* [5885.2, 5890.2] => 5.15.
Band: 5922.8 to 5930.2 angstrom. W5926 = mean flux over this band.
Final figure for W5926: 6.59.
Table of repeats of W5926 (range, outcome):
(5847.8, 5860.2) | 6.49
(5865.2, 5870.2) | 6.75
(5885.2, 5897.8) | 5.06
